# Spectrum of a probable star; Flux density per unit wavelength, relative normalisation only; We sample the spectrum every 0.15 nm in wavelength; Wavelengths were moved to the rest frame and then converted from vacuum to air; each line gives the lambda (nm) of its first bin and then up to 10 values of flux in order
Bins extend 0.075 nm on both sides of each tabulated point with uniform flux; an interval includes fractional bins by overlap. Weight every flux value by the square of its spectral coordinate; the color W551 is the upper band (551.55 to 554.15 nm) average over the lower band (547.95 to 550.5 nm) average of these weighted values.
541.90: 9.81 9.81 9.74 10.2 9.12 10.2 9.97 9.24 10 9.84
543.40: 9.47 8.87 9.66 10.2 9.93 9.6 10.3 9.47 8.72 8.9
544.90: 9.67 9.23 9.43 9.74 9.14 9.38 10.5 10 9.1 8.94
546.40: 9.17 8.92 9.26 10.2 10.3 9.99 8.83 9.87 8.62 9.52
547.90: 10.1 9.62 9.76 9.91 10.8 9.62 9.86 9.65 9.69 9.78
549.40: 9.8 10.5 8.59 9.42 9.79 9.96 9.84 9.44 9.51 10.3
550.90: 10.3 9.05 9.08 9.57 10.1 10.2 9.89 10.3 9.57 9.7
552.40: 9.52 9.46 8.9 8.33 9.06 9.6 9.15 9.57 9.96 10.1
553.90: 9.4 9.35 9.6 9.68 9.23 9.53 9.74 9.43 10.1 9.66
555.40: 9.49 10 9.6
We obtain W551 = 0.99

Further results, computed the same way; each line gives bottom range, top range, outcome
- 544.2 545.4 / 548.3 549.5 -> 1.07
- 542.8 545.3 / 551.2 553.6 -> 1.03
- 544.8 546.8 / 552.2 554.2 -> 1.02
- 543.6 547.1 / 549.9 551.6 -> 1.04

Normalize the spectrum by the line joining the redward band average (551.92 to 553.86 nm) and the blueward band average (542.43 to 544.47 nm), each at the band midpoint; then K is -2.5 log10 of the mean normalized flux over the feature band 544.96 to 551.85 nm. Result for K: -0.01 mag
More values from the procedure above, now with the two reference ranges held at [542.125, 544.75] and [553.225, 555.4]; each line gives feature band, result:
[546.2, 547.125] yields 0.015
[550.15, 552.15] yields -0.019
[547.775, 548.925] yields -0.032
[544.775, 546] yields 0.005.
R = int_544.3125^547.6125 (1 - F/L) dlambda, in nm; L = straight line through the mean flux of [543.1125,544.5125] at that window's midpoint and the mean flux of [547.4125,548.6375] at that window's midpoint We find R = 0.096 nm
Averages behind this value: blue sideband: 9.72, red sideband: 9.76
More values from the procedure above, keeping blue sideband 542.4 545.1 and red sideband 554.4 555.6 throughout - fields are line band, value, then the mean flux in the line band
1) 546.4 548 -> 0.01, 9.54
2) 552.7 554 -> 0.04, 9.37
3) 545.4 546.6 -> 0.02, 9.41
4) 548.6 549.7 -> -0.02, 9.76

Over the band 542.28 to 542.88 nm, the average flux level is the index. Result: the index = 9.86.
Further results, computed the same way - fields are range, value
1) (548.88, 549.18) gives 9.67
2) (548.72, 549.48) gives 9.76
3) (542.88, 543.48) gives 9.63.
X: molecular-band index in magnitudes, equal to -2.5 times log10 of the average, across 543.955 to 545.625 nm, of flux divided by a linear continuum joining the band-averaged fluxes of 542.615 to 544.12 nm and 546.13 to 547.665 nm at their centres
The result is 0.02 mag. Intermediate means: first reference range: 9.72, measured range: 9.46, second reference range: 9.41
